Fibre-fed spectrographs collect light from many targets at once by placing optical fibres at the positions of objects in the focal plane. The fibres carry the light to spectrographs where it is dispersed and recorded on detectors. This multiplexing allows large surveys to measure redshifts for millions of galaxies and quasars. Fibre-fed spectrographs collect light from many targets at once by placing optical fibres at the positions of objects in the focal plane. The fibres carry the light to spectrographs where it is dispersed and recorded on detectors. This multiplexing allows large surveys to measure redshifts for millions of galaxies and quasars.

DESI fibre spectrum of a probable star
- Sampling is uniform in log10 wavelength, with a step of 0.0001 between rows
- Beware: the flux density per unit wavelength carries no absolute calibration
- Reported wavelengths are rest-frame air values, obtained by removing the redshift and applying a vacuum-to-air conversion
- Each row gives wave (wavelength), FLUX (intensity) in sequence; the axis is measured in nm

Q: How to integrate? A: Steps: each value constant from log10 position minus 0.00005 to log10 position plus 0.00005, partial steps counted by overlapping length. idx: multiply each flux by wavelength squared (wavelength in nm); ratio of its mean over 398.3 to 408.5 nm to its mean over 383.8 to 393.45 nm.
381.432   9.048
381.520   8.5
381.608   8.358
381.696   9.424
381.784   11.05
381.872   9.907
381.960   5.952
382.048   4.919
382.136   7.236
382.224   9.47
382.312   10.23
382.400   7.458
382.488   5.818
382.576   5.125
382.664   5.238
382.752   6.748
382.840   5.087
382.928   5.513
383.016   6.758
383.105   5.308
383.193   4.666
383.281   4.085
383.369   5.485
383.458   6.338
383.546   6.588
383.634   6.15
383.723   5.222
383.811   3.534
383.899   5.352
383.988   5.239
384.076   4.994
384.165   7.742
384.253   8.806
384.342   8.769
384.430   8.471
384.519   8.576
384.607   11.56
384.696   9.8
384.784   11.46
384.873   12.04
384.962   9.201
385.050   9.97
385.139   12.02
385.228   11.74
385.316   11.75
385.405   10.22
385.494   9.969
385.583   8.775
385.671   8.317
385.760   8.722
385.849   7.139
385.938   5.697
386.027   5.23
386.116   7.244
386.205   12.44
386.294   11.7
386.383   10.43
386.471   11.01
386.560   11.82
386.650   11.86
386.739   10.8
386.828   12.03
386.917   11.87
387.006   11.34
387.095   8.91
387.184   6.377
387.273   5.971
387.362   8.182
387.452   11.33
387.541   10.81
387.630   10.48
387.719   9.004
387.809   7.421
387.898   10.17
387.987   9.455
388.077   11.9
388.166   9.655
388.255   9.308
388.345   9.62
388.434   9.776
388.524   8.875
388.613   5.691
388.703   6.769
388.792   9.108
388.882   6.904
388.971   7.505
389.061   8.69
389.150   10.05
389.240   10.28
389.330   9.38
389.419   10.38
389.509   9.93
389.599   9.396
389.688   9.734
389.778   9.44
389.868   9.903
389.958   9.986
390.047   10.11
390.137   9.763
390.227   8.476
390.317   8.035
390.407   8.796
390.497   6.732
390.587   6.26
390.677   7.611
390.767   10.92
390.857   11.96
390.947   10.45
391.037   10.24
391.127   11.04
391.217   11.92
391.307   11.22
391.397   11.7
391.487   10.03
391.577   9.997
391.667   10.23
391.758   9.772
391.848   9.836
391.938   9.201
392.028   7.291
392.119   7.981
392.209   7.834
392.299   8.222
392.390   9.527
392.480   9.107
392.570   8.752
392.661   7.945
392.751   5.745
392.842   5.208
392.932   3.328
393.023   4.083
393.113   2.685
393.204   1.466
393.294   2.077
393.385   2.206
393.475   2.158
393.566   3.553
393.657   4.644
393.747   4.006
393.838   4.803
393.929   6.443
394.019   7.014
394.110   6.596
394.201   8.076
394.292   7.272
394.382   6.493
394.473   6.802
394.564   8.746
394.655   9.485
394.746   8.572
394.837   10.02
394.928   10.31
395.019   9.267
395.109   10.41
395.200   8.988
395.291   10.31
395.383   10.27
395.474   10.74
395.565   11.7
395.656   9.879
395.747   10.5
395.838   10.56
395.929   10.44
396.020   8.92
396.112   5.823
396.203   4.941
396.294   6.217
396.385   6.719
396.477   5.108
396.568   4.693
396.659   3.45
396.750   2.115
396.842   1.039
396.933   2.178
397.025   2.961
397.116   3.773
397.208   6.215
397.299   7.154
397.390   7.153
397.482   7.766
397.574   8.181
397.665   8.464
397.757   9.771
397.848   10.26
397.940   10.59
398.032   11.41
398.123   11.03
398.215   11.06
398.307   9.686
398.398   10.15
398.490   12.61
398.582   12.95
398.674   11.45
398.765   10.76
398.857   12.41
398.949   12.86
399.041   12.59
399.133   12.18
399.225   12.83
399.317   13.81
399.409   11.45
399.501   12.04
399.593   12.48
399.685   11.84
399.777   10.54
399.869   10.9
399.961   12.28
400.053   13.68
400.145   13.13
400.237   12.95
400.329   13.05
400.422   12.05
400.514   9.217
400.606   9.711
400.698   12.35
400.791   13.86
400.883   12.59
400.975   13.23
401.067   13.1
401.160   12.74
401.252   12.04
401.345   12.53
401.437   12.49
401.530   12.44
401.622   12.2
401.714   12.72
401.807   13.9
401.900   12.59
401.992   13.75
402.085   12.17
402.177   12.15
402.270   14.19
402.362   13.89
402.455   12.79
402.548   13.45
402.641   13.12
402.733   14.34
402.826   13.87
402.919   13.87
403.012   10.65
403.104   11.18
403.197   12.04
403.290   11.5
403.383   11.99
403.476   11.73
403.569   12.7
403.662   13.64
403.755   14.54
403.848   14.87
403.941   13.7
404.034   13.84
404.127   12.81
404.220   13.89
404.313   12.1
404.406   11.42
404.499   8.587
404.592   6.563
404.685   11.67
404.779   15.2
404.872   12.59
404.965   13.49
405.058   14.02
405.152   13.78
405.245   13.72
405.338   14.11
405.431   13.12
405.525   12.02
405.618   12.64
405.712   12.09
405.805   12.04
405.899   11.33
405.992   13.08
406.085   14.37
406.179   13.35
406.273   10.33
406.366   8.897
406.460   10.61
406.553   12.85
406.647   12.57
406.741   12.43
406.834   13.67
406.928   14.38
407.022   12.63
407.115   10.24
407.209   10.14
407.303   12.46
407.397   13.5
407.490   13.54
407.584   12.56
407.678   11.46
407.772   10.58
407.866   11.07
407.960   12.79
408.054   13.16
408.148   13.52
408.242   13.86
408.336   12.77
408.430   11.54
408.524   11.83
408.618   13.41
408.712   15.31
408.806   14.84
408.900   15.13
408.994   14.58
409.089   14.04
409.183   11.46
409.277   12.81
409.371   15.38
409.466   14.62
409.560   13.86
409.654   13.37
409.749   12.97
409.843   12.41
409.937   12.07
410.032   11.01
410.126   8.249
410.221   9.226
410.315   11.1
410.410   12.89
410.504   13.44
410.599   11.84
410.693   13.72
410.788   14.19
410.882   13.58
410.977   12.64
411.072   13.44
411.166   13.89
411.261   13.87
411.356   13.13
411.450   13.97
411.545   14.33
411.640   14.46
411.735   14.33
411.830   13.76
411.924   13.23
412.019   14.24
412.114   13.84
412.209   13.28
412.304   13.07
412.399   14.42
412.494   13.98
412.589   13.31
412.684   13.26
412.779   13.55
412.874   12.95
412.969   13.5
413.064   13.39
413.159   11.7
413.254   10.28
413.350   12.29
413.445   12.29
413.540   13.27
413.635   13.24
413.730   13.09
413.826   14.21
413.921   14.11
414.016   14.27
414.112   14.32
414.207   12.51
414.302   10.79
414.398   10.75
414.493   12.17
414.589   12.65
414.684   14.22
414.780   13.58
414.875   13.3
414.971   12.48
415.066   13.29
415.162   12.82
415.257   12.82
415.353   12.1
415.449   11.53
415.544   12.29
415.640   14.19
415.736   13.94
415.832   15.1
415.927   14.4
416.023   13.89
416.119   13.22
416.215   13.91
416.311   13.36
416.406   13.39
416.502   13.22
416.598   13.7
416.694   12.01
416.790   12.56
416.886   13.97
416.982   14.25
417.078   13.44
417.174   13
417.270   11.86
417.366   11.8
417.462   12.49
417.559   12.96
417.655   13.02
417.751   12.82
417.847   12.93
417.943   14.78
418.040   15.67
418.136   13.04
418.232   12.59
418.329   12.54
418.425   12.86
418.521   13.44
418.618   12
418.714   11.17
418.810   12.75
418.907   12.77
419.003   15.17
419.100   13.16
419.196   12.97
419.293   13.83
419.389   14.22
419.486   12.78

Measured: 1.52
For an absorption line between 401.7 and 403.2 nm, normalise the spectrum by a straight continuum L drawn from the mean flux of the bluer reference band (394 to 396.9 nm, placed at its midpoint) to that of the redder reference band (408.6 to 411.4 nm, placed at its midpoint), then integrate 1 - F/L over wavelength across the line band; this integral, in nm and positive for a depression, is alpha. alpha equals -0.39 nm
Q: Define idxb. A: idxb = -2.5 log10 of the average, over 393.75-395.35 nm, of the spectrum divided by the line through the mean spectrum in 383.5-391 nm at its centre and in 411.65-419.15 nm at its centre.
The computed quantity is 0.25 mag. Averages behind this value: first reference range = 9.11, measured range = 8.12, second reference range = 13.2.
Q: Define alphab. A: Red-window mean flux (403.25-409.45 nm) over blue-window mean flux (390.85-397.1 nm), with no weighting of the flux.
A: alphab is 1.7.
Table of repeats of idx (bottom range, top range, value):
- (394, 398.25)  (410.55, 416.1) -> 1.84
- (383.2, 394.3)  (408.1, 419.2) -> 1.77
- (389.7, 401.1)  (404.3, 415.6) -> 1.55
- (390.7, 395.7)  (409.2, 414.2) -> 1.81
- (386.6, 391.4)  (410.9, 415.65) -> 1.56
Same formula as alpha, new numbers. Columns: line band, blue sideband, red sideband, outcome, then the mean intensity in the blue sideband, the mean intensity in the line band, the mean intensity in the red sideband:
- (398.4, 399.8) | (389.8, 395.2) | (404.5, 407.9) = -0.305 nm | 7.85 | 12.1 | 12.3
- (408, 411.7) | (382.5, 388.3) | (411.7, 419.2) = -0.254 nm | 8.53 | 13.1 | 13.1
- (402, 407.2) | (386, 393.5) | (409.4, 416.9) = -0.487 nm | 8.81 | 12.6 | 13.1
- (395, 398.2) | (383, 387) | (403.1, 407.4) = 0.917 nm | 8.64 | 7.7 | 12.4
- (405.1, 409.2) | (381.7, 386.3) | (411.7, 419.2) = -0.331 nm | 7.81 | 12.7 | 13.1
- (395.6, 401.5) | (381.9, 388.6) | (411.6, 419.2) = 0.379 nm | 8.45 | 9.91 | 13.2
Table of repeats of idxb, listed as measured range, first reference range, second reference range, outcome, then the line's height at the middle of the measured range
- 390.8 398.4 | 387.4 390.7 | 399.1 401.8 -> 0.35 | 10.7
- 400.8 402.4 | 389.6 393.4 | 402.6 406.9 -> -0.12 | 11.5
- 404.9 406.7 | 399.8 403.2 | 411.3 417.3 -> 0.02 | 12.8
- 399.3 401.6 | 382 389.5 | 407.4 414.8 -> -0.10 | 11.1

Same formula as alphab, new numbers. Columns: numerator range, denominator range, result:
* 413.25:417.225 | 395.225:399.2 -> 1.53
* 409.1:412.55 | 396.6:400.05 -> 1.38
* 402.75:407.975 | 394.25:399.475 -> 1.40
